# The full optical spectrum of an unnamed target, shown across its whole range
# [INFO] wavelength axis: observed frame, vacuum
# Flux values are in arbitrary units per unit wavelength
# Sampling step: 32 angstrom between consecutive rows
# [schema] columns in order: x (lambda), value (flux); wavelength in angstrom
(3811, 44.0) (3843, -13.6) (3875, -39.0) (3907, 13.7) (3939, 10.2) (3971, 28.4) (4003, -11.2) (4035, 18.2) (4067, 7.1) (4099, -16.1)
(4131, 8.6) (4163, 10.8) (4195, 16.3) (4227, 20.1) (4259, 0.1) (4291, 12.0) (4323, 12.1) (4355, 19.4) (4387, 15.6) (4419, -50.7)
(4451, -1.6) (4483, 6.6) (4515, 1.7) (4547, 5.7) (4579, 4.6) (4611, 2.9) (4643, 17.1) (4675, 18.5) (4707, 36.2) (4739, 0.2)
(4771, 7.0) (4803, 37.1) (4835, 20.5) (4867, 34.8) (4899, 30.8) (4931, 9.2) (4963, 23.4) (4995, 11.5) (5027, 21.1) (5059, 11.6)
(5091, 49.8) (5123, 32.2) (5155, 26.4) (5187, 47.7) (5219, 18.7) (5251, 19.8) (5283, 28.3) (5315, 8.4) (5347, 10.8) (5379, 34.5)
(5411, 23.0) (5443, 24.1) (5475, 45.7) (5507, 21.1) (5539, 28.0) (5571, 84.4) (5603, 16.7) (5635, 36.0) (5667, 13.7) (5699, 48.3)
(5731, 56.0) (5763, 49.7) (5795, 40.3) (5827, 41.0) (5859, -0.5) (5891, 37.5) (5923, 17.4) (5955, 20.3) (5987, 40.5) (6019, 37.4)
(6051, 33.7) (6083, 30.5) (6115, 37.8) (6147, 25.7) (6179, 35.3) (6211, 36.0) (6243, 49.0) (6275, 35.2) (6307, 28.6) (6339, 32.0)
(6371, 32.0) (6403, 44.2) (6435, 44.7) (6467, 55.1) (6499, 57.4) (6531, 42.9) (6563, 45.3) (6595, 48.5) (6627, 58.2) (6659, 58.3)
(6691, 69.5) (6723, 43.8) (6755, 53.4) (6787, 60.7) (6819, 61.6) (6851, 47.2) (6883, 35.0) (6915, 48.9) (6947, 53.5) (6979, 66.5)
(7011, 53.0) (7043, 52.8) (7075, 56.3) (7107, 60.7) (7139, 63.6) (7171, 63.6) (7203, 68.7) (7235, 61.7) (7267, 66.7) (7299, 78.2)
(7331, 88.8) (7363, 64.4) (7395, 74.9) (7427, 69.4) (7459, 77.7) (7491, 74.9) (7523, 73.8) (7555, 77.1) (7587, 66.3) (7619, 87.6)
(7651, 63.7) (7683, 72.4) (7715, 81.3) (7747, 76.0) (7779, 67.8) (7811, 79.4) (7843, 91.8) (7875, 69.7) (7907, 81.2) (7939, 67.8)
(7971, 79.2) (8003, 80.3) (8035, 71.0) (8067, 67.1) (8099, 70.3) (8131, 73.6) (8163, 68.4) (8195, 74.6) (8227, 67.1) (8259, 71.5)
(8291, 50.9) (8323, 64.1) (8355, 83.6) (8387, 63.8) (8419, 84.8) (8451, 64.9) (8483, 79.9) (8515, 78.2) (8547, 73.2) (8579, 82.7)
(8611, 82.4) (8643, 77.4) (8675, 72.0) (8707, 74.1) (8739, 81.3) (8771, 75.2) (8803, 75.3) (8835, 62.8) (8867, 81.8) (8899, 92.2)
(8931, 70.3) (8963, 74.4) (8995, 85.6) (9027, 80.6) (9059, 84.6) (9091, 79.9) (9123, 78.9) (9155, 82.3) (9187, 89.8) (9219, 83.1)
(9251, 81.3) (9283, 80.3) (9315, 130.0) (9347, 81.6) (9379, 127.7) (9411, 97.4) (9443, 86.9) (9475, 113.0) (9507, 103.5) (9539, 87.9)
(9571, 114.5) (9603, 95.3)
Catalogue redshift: 0.602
